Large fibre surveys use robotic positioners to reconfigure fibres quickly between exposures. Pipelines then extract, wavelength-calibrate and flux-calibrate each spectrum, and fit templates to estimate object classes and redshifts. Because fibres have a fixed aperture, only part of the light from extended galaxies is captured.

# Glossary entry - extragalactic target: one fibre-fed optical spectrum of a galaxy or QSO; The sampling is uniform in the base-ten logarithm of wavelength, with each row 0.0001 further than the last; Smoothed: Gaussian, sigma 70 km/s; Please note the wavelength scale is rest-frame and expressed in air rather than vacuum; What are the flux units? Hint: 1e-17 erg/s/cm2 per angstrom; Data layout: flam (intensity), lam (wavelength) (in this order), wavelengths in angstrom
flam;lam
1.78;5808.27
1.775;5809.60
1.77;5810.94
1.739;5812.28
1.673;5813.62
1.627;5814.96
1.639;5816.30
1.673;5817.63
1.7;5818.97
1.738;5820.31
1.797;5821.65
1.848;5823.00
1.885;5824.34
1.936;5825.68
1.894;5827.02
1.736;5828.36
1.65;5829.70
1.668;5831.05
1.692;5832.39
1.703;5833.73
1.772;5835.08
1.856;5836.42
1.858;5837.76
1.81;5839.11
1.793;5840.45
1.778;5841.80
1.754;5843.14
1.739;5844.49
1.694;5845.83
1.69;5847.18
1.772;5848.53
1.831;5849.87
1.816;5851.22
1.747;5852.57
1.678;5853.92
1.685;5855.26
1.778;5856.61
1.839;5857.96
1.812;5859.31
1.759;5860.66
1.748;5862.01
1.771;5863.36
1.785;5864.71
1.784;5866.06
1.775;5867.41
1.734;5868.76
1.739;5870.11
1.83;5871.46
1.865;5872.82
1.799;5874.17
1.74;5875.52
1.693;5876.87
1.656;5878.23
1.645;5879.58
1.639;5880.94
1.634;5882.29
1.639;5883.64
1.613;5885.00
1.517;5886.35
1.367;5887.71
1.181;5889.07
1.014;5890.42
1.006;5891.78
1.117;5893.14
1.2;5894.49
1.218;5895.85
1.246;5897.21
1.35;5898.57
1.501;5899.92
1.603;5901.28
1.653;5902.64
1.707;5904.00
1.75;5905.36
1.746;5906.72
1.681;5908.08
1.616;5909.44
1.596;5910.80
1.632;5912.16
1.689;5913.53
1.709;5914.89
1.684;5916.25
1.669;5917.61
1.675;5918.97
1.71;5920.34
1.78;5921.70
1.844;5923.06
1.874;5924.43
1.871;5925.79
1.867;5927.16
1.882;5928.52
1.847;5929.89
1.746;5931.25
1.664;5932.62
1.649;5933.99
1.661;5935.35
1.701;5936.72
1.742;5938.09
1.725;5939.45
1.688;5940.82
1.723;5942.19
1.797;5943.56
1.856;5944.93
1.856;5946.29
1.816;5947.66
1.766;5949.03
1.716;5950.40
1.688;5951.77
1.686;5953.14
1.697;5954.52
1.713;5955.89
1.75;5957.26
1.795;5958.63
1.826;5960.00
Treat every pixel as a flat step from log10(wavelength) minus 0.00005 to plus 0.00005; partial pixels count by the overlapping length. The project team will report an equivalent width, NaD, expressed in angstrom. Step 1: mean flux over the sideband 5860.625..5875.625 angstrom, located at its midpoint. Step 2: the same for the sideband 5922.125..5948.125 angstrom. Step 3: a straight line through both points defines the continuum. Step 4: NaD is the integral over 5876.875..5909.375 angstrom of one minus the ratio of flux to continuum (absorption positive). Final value 5.6 angstrom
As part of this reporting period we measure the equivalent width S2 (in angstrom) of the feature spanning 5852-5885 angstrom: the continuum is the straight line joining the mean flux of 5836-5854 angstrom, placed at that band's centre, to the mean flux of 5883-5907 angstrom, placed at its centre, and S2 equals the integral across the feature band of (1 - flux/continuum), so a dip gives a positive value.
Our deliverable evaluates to -2.9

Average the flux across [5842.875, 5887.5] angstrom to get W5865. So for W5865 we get 1.73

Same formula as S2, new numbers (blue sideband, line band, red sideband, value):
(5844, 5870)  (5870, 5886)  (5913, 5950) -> 0.5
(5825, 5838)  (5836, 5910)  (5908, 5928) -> 4.8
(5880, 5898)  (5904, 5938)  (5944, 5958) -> -3.9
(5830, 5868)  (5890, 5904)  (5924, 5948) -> 3.6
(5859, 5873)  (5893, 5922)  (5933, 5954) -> 3.0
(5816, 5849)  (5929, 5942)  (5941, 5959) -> 0.3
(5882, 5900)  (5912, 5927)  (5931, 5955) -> -2.0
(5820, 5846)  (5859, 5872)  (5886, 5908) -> -1.5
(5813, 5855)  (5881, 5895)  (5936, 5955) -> 3.3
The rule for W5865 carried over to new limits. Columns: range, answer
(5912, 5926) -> 1.74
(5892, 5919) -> 1.54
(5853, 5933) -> 1.64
